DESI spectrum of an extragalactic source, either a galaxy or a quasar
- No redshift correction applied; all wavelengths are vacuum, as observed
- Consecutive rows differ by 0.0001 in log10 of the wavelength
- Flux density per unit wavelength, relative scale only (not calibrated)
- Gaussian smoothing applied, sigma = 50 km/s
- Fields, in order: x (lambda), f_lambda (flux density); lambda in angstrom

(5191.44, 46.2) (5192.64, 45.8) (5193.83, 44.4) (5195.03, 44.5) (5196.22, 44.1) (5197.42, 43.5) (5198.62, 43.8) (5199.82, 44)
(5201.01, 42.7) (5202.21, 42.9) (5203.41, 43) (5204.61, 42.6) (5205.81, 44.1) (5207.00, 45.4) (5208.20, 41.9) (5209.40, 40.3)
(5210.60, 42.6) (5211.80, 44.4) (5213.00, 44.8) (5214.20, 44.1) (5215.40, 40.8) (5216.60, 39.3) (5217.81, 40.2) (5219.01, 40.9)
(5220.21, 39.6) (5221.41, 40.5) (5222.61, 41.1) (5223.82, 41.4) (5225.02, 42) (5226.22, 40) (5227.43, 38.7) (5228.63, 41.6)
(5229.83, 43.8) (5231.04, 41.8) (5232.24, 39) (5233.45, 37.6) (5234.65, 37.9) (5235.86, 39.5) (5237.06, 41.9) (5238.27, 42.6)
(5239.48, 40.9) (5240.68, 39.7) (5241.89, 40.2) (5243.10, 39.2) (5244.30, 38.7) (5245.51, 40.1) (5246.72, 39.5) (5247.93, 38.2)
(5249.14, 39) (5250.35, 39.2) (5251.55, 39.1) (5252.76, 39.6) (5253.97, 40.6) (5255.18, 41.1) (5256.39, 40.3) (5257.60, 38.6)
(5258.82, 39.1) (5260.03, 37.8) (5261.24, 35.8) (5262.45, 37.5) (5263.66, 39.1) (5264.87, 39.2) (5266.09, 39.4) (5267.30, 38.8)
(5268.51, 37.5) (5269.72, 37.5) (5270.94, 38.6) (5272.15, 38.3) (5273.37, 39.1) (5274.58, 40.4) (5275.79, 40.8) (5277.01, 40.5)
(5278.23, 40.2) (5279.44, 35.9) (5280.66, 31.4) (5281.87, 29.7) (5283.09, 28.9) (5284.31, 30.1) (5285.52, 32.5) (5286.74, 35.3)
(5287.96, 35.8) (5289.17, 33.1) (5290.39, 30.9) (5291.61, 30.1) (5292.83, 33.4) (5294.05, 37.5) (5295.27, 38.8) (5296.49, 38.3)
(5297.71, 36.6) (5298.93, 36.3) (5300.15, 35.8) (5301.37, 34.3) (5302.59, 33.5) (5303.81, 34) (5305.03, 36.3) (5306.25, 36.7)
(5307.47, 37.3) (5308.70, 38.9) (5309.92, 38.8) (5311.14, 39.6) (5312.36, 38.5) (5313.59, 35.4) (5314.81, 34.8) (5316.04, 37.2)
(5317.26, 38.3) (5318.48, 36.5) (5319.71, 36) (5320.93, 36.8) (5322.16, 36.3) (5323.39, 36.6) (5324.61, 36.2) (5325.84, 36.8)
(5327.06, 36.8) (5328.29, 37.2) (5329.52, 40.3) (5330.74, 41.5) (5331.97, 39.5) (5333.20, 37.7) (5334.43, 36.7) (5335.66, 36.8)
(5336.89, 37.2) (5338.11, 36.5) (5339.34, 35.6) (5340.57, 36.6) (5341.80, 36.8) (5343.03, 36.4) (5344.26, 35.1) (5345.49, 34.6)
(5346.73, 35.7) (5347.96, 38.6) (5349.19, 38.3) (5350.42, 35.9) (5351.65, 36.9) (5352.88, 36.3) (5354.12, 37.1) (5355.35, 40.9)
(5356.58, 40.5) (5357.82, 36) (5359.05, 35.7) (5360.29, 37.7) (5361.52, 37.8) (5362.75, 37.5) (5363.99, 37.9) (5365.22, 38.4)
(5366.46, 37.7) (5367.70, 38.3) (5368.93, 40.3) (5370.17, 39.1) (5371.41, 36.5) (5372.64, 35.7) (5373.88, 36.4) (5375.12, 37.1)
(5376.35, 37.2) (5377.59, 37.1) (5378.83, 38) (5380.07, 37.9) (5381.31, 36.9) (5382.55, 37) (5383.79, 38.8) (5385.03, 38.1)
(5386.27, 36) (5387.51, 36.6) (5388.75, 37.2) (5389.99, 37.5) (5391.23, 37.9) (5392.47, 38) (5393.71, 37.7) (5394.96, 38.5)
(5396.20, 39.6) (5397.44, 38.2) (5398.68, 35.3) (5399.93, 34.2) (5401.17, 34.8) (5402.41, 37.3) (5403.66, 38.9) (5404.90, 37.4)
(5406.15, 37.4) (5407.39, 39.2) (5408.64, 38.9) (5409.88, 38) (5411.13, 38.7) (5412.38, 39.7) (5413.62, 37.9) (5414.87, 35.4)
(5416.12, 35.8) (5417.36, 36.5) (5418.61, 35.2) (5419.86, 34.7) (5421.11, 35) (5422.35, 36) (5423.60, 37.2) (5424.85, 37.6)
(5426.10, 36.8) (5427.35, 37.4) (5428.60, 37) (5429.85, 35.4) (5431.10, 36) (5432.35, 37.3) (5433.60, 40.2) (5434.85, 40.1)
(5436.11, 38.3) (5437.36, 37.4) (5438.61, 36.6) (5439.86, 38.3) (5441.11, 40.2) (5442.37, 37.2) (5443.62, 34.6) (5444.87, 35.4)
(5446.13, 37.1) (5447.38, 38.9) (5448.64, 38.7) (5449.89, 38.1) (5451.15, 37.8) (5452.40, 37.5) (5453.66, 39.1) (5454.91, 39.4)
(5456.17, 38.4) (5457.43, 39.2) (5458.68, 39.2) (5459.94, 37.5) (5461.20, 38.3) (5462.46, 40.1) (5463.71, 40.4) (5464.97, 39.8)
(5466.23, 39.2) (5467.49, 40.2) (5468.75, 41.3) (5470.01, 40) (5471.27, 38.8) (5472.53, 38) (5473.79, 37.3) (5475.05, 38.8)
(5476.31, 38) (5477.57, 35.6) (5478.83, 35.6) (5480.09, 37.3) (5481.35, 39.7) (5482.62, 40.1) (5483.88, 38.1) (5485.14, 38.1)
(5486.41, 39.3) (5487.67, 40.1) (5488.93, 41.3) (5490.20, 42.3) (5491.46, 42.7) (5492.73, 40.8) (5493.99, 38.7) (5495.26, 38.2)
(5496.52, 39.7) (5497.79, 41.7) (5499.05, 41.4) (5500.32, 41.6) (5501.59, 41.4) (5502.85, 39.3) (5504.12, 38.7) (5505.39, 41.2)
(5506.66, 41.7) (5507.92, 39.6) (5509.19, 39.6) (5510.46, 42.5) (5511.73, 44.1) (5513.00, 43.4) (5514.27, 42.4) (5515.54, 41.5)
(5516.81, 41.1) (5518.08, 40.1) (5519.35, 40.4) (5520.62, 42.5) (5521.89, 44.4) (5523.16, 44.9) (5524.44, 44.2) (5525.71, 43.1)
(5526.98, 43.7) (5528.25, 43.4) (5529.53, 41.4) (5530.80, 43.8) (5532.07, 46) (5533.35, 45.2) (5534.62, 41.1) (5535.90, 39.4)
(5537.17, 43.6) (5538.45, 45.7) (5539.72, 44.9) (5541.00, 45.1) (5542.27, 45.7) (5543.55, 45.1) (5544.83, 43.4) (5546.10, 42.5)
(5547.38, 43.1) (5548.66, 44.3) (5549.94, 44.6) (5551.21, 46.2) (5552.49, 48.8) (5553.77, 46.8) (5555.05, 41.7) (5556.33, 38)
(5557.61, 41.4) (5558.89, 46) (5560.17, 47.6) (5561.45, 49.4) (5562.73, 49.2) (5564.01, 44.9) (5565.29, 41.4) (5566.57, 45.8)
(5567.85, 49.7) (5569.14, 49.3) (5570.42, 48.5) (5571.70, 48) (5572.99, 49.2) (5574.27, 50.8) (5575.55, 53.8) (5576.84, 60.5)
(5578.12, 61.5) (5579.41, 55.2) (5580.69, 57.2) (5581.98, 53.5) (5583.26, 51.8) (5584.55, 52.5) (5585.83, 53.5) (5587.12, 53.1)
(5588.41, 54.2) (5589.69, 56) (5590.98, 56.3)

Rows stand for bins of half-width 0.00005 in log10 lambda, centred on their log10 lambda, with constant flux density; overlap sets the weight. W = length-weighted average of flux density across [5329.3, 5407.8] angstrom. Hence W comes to 37.4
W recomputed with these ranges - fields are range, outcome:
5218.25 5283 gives 39.2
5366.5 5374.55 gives 37.7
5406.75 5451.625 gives 37.3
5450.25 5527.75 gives 40.2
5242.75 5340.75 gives 37.1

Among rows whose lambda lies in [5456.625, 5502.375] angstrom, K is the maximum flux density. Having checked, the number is 42.7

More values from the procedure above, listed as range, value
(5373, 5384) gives 38.8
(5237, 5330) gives 42.6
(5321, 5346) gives 41.5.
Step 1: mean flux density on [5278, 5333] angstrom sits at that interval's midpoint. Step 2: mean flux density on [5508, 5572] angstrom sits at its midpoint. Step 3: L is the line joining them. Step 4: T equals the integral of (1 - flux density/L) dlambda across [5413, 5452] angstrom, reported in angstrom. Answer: 3.1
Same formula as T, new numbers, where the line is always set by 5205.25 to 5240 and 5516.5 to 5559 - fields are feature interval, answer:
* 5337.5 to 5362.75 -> 3.2 angstrom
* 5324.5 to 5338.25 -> 1.4 angstrom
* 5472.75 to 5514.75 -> 3.2 angstrom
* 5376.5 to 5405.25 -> 3.5 angstrom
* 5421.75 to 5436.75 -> 1.9 angstrom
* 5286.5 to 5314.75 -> 4.1 angstrom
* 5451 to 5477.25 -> 2.5 angstrom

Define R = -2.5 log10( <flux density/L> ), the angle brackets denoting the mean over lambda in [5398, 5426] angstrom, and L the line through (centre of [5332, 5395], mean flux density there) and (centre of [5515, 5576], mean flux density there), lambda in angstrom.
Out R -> 0.069 mag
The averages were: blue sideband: 37.3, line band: 36.9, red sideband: 44.8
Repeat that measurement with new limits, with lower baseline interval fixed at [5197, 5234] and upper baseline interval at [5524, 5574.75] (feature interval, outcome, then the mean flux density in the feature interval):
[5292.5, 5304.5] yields 0.19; 35.9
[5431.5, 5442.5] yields 0.15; 38.4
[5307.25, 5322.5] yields 0.15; 37.3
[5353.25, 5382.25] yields 0.15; 37.7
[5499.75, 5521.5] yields 0.09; 41.3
